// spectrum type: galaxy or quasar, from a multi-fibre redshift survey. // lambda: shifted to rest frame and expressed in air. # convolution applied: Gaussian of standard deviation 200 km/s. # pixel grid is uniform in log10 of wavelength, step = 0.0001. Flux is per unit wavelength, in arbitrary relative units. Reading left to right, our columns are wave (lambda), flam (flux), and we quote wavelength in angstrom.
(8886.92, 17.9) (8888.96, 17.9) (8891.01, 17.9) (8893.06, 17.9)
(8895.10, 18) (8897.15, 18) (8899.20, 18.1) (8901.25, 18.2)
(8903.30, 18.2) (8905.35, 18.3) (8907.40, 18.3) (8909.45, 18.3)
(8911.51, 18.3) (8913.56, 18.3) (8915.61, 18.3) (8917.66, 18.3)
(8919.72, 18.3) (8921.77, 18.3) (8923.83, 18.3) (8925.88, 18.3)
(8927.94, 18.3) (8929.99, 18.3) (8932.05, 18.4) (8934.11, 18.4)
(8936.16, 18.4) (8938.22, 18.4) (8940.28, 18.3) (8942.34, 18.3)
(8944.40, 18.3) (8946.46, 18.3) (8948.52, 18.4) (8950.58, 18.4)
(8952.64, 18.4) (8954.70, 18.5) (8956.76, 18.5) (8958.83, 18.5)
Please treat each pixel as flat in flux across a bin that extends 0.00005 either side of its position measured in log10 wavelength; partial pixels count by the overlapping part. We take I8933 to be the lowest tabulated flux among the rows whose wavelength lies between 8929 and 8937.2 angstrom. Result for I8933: 18.3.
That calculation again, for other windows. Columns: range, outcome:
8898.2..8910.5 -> 18.1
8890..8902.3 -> 17.9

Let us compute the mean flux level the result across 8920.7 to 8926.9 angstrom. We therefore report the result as 18.3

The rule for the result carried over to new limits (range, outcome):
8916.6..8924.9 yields 18.3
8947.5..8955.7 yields 18.4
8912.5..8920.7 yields 18.3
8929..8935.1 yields 18.3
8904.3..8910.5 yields 18.3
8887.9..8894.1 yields 17.9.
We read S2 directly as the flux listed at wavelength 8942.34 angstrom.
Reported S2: 18.3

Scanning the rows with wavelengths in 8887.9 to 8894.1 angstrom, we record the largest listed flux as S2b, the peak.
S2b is 17.9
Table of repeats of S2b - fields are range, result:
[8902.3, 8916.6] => 18.3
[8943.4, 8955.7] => 18.5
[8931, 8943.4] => 18.4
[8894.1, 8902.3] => 18.2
